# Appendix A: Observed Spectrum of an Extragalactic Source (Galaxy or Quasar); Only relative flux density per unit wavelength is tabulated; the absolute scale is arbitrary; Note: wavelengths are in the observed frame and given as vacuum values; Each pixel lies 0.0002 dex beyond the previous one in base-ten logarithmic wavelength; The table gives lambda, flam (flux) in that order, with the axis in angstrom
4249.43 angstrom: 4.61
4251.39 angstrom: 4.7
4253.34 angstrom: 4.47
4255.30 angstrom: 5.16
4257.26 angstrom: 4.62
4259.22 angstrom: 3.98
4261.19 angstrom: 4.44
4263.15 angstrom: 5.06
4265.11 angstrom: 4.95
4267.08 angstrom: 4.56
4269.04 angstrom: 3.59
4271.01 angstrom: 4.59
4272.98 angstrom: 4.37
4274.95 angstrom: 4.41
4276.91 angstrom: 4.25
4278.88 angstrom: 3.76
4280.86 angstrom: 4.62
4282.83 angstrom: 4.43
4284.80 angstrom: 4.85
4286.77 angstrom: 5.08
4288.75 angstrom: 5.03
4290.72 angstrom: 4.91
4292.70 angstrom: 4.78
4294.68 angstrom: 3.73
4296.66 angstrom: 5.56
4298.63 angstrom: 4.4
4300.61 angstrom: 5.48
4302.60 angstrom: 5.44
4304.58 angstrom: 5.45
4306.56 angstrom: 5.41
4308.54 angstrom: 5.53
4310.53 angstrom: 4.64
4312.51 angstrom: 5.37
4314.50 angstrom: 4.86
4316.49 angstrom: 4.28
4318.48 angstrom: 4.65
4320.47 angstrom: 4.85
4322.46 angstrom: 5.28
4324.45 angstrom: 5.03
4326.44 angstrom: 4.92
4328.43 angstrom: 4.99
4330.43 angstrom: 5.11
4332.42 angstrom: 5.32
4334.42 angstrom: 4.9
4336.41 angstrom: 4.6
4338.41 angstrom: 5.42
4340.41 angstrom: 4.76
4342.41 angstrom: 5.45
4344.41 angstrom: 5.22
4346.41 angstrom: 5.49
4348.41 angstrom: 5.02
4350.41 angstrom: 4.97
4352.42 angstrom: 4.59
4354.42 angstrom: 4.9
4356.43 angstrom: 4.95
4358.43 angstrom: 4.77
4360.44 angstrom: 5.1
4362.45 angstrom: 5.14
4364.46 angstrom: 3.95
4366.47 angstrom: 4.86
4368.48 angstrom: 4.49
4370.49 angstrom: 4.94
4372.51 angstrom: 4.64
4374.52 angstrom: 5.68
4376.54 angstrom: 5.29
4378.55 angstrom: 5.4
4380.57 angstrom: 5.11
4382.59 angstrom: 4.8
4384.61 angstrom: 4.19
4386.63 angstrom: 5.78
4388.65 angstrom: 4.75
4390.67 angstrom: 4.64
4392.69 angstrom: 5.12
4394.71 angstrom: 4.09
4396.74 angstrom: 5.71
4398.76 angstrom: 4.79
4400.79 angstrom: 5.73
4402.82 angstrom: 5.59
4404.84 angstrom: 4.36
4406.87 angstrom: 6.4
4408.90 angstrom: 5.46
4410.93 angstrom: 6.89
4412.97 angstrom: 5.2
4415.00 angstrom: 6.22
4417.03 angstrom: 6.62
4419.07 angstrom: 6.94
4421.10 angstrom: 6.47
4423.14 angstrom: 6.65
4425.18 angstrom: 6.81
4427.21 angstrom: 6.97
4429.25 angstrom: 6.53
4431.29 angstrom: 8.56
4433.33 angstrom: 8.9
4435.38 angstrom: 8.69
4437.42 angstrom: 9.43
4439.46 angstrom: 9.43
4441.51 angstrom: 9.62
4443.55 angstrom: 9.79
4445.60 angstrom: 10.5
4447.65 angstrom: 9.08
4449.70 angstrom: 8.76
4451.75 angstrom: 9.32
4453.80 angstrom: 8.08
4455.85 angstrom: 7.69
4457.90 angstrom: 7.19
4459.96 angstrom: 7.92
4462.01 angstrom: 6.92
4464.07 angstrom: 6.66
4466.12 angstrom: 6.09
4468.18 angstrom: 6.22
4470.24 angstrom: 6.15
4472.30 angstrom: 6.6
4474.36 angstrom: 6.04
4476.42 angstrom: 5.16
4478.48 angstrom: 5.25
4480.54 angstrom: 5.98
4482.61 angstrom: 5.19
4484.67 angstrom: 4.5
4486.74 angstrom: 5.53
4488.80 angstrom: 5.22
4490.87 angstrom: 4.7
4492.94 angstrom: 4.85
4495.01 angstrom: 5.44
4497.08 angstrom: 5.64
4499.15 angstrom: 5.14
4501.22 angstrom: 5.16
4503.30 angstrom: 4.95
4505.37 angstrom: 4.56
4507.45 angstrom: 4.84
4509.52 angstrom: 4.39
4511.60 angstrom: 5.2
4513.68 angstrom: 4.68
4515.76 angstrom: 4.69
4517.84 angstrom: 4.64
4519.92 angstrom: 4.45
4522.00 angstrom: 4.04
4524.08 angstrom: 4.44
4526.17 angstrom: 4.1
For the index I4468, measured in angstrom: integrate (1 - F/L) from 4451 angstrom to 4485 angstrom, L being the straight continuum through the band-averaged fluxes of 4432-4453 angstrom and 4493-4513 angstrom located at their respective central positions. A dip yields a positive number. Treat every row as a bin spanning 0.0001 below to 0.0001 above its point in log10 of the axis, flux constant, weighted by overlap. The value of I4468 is 4.6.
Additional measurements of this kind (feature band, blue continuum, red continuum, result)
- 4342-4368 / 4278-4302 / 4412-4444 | 4.95 angstrom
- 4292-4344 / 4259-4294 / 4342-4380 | -2.76 angstrom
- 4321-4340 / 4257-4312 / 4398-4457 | 1.85 angstrom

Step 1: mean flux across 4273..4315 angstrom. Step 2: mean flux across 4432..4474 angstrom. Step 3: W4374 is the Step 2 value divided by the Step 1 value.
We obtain 1.7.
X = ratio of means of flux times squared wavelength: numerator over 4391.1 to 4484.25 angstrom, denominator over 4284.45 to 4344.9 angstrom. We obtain 1.46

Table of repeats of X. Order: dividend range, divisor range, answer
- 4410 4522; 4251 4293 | 1.55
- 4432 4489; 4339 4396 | 1.56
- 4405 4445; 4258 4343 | 1.63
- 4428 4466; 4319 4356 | 1.76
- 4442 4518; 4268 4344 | 1.38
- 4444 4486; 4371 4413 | 1.38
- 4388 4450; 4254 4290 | 1.63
